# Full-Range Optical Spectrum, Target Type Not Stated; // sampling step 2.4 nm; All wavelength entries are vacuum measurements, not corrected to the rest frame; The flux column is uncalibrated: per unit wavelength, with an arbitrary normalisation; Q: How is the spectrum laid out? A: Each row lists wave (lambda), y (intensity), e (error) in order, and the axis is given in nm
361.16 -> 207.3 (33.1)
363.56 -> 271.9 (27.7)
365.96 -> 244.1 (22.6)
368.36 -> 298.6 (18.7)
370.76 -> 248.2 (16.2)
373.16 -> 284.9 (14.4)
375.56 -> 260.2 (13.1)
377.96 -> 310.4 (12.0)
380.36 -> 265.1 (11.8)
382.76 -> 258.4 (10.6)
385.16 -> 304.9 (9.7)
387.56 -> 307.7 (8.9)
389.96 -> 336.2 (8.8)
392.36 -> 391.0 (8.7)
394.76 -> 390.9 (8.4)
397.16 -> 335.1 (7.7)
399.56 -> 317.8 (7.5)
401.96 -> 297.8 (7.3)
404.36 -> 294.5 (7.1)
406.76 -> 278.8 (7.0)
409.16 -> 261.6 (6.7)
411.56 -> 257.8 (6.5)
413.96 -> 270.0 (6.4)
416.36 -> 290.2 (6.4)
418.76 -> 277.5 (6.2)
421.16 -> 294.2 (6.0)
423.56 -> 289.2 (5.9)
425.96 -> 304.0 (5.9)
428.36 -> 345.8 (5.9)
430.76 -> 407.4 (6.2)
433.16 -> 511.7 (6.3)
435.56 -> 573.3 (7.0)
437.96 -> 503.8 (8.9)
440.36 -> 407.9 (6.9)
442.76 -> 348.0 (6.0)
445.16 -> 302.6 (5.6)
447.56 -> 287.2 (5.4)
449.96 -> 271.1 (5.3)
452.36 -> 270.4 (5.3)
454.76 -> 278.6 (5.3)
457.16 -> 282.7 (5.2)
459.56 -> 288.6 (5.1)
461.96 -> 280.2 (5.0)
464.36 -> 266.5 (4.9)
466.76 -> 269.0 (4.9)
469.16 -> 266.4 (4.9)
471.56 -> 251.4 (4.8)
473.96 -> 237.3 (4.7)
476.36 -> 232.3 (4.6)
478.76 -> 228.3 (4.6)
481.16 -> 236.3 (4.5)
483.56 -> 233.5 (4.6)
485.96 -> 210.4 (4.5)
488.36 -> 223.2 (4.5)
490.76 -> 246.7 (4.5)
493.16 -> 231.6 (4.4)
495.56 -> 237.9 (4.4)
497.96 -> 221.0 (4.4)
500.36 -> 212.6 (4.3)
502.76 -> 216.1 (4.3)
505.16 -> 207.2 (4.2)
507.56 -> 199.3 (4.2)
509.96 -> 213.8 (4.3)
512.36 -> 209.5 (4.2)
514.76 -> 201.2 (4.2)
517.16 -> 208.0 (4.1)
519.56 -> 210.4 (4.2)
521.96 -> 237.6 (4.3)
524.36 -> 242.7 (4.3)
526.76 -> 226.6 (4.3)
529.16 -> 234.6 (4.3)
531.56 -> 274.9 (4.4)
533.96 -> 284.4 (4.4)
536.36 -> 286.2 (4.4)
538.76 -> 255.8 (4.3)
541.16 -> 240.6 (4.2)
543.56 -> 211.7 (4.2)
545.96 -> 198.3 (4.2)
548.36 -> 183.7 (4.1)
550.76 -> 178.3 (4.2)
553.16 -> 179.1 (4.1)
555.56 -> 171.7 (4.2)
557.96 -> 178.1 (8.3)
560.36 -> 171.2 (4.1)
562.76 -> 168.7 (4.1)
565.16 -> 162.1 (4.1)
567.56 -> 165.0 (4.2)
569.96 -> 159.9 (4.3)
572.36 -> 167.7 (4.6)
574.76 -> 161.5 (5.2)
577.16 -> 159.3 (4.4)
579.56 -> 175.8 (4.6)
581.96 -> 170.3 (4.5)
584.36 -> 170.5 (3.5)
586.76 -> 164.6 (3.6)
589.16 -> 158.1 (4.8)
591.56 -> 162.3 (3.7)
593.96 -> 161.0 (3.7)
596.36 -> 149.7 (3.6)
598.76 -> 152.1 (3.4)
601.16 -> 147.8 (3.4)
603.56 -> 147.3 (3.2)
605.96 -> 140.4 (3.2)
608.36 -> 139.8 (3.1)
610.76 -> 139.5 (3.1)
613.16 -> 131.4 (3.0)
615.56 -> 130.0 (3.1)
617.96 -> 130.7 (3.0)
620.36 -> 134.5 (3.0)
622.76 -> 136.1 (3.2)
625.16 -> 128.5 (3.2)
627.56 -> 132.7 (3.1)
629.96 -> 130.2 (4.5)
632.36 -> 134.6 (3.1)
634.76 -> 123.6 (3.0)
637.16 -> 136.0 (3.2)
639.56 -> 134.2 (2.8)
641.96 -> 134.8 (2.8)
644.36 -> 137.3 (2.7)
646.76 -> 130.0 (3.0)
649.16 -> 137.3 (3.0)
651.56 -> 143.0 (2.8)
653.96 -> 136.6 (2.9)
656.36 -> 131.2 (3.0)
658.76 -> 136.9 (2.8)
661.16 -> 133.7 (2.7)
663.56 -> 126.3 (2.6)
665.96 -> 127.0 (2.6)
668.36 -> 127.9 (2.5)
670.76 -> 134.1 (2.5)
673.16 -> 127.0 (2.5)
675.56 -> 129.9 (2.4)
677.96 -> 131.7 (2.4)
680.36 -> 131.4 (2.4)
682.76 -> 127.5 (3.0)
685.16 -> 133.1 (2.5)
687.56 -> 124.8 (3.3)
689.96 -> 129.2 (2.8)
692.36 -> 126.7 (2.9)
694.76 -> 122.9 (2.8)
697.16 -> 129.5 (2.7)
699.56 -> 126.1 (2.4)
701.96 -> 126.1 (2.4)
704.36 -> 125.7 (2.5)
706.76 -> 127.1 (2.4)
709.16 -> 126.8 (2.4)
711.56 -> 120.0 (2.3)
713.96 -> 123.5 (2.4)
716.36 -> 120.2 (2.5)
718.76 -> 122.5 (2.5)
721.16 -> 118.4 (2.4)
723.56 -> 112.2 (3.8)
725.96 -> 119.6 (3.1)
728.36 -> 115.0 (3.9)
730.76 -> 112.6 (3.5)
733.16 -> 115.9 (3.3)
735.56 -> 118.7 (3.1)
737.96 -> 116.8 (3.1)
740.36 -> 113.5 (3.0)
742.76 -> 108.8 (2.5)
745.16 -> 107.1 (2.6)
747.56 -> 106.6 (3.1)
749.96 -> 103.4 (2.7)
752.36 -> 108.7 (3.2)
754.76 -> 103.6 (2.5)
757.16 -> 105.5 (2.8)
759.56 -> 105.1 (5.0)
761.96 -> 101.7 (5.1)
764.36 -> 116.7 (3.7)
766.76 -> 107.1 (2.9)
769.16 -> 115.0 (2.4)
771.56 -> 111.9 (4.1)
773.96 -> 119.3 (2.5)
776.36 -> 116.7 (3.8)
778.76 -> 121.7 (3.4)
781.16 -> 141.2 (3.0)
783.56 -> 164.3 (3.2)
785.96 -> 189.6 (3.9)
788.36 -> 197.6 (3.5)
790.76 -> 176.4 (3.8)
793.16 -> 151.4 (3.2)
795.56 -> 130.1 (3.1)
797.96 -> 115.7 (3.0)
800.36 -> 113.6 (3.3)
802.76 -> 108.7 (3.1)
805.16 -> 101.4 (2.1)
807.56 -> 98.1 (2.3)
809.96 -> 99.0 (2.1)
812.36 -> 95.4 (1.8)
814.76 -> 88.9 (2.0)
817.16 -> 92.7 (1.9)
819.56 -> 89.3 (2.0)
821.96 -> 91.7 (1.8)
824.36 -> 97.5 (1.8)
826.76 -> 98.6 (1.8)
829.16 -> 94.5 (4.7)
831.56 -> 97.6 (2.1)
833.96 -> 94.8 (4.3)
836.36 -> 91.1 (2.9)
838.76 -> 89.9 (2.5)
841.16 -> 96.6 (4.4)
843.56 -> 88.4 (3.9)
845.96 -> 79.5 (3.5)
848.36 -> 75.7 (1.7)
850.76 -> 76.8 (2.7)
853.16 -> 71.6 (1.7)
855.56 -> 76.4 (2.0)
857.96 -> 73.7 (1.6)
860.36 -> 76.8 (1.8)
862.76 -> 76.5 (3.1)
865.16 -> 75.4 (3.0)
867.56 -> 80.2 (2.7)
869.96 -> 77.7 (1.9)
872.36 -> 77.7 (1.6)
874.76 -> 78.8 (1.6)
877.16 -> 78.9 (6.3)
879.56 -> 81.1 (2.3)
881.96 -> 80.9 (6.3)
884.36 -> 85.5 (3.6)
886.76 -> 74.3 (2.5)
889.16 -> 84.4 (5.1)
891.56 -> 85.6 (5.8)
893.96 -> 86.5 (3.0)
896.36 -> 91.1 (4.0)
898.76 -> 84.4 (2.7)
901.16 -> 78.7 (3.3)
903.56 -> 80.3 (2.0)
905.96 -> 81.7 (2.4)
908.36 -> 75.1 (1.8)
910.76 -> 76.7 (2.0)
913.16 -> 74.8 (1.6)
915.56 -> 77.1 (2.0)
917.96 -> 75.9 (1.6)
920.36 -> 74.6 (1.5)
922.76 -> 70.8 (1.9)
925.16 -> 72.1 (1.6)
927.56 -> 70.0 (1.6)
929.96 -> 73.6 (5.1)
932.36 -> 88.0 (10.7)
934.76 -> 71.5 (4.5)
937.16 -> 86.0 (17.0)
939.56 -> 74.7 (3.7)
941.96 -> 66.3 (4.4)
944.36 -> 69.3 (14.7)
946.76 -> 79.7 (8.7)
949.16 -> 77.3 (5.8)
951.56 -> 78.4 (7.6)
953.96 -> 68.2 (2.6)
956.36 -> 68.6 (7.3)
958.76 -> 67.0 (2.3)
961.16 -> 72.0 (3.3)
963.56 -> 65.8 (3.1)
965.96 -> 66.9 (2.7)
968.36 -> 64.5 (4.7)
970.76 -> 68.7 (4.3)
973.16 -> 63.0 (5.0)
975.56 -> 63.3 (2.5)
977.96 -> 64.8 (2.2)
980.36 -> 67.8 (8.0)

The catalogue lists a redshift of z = 1.81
